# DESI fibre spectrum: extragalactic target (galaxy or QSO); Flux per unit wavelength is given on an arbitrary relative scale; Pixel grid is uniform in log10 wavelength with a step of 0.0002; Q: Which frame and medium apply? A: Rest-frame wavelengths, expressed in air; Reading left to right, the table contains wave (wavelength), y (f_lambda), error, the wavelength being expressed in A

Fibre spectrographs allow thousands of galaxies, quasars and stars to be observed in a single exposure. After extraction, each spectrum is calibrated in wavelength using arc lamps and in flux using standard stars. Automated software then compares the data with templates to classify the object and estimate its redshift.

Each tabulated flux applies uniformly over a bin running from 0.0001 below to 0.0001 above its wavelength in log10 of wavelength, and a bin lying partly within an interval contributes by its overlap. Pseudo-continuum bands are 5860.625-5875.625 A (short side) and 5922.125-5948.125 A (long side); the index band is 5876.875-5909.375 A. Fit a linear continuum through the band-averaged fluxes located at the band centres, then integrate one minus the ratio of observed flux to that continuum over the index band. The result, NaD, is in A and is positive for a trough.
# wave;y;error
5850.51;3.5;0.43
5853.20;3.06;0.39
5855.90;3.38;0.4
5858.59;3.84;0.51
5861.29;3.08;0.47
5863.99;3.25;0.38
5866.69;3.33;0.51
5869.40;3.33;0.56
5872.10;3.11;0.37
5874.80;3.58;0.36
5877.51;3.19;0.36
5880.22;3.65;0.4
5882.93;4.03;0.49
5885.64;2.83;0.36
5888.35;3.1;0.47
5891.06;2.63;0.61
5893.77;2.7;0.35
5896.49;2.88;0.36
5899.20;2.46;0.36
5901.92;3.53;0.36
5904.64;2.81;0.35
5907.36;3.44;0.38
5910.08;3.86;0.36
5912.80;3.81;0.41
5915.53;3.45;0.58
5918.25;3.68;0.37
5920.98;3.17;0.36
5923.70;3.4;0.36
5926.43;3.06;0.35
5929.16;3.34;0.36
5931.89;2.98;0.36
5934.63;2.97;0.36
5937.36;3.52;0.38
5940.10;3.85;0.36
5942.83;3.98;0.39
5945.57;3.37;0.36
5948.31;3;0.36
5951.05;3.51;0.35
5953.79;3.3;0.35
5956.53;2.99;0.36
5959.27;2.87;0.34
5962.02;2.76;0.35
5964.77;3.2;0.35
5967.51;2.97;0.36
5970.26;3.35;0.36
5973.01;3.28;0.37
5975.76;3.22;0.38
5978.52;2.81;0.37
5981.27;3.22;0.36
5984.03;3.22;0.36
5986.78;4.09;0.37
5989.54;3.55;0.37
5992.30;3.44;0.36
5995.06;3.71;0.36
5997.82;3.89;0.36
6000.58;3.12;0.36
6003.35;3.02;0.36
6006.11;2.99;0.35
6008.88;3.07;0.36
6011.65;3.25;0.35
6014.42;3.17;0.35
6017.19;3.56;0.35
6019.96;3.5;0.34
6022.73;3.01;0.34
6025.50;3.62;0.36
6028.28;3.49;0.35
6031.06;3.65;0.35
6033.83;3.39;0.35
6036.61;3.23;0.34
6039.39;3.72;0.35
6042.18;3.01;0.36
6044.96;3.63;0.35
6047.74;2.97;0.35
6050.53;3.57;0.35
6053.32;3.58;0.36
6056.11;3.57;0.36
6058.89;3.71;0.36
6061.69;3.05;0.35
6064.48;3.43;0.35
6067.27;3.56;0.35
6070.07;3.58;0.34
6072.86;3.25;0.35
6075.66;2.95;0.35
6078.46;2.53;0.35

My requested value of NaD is 1.9 A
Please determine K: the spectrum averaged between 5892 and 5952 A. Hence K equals 3.3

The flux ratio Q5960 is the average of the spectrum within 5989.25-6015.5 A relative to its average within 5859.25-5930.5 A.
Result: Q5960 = 1.0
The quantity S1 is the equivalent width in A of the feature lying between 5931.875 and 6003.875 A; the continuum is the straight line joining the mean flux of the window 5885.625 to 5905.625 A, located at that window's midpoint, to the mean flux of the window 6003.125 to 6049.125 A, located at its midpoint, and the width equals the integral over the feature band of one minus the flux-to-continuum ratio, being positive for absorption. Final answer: -4.5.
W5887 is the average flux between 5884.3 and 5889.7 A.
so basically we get 2.97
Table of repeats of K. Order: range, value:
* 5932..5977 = 3.25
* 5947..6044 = 3.29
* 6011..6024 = 3.3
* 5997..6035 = 3.33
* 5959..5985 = 3.1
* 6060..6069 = 3.36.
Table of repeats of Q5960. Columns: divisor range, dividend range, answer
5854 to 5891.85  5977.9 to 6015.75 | 1.01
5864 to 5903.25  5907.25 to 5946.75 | 1.09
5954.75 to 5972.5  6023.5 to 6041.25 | 1.15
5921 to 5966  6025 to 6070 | 1.06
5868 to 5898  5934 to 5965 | 1.03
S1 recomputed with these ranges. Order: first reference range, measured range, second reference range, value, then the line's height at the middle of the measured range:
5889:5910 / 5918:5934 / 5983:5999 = -0.26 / 3.18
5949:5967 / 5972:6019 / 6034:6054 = -1.66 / 3.22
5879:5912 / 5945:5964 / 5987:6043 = 0.99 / 3.28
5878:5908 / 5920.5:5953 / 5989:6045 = -1.62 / 3.19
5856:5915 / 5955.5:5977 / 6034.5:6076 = 1.60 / 3.33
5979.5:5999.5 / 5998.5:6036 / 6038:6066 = 2.11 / 3.5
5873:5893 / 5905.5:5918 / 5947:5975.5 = -1.54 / 3.22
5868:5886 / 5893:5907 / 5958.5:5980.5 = 1.71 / 3.33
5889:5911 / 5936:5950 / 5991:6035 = -1.72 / 3.16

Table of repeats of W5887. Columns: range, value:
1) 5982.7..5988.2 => 3.66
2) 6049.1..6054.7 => 3.57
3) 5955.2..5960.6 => 2.93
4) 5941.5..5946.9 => 3.67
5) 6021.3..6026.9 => 3.32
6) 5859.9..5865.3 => 3.17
